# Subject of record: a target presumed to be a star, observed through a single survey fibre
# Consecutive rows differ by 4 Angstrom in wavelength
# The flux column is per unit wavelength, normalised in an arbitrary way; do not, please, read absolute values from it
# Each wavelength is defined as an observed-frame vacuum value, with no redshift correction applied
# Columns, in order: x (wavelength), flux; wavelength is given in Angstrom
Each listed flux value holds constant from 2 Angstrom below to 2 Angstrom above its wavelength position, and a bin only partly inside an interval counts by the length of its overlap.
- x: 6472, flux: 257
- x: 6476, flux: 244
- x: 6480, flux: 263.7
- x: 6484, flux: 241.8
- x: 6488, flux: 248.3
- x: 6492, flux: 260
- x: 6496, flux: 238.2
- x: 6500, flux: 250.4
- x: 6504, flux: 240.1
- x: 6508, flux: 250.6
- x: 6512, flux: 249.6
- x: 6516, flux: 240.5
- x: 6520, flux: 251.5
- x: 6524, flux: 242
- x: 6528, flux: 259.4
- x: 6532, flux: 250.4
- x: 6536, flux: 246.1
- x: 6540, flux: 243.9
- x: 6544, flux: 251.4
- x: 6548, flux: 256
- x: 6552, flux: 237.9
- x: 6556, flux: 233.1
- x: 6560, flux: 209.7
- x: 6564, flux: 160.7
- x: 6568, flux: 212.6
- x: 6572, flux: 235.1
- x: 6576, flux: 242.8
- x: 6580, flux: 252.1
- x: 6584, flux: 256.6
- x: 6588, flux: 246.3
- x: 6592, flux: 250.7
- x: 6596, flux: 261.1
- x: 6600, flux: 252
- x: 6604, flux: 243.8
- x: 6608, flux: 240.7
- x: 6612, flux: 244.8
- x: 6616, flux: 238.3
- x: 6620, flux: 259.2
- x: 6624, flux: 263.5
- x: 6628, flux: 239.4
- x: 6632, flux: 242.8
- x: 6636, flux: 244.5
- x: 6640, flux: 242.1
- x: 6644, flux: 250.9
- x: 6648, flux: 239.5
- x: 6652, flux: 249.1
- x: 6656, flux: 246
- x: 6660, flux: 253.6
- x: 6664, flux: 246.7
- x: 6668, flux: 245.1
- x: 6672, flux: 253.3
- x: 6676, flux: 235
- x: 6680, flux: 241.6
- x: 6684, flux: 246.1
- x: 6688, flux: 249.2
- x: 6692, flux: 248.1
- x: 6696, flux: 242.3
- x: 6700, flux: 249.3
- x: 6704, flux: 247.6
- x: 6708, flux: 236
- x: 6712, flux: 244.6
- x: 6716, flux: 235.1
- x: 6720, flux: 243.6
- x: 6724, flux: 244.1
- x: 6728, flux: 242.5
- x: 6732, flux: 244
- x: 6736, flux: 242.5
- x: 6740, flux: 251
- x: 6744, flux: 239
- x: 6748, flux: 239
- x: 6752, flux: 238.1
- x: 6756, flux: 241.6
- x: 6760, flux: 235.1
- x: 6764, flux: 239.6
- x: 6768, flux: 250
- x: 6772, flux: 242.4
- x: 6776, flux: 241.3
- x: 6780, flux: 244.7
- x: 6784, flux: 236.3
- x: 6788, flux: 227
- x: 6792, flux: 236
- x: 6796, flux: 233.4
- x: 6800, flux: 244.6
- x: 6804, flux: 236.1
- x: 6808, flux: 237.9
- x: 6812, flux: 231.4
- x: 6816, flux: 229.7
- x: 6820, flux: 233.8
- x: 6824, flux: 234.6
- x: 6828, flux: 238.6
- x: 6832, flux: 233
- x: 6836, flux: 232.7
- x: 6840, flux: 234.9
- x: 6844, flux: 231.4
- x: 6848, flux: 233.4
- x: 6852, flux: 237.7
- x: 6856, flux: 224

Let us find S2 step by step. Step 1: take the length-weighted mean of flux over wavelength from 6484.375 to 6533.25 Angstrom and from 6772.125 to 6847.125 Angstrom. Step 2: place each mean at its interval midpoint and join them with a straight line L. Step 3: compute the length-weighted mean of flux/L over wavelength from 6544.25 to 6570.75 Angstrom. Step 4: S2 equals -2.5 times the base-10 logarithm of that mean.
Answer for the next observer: 0.117 mag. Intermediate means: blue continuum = 248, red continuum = 236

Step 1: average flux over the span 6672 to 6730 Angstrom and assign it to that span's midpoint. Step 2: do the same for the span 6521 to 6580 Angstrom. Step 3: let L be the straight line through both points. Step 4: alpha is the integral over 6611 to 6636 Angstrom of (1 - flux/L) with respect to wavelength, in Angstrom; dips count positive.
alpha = -0.9 Angstrom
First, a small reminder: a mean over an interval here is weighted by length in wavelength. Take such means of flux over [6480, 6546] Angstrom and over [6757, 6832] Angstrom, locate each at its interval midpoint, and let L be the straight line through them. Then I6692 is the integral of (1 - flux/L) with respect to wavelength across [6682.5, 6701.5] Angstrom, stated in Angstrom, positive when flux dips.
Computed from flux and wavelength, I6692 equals -0.4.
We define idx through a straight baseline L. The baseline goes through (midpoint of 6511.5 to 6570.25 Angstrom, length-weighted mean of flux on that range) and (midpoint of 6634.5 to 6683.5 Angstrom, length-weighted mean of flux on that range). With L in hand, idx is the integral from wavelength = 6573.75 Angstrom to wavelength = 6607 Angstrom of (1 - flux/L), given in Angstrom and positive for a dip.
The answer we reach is -1.4 Angstrom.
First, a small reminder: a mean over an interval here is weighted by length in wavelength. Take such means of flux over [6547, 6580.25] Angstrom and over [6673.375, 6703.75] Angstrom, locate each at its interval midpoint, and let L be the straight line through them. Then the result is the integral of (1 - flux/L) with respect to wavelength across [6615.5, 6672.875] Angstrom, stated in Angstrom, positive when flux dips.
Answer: -2.5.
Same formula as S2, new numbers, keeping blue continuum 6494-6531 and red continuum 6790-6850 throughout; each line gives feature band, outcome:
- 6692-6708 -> -0.03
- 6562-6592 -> 0.06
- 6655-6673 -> -0.03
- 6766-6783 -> -0.03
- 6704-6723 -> -0.01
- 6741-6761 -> -0.01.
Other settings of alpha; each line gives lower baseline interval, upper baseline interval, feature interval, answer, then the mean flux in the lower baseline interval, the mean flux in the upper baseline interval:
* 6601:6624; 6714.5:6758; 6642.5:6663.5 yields -0.19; 247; 242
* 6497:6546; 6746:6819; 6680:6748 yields -0.93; 248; 238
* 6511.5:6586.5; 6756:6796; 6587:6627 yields -1.91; 238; 239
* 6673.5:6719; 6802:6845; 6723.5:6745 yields -0.31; 243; 234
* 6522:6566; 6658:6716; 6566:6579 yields 0.31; 236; 245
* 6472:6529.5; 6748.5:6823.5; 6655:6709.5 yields -0.92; 249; 238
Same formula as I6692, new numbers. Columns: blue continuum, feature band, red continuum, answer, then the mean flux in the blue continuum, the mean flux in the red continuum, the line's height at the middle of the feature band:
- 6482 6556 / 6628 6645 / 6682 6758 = 0.1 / 247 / 243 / 245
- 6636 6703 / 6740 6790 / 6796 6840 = -0.2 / 246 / 235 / 239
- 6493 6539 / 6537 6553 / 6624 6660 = -0.1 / 247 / 246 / 247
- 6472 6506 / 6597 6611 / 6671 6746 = 0.0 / 249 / 244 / 246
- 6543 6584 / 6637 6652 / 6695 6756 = -0.5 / 230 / 243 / 236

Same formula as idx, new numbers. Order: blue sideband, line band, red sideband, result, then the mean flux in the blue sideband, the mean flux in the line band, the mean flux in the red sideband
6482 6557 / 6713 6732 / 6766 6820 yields -0.14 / 247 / 242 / 238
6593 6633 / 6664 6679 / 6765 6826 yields 0.03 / 249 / 245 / 237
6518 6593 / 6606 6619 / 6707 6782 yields -0.16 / 239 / 243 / 242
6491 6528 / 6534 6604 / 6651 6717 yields 2.37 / 247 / 238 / 245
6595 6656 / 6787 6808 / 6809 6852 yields -0.02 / 247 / 236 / 234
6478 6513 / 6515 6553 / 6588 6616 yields 0.05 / 249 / 248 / 248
